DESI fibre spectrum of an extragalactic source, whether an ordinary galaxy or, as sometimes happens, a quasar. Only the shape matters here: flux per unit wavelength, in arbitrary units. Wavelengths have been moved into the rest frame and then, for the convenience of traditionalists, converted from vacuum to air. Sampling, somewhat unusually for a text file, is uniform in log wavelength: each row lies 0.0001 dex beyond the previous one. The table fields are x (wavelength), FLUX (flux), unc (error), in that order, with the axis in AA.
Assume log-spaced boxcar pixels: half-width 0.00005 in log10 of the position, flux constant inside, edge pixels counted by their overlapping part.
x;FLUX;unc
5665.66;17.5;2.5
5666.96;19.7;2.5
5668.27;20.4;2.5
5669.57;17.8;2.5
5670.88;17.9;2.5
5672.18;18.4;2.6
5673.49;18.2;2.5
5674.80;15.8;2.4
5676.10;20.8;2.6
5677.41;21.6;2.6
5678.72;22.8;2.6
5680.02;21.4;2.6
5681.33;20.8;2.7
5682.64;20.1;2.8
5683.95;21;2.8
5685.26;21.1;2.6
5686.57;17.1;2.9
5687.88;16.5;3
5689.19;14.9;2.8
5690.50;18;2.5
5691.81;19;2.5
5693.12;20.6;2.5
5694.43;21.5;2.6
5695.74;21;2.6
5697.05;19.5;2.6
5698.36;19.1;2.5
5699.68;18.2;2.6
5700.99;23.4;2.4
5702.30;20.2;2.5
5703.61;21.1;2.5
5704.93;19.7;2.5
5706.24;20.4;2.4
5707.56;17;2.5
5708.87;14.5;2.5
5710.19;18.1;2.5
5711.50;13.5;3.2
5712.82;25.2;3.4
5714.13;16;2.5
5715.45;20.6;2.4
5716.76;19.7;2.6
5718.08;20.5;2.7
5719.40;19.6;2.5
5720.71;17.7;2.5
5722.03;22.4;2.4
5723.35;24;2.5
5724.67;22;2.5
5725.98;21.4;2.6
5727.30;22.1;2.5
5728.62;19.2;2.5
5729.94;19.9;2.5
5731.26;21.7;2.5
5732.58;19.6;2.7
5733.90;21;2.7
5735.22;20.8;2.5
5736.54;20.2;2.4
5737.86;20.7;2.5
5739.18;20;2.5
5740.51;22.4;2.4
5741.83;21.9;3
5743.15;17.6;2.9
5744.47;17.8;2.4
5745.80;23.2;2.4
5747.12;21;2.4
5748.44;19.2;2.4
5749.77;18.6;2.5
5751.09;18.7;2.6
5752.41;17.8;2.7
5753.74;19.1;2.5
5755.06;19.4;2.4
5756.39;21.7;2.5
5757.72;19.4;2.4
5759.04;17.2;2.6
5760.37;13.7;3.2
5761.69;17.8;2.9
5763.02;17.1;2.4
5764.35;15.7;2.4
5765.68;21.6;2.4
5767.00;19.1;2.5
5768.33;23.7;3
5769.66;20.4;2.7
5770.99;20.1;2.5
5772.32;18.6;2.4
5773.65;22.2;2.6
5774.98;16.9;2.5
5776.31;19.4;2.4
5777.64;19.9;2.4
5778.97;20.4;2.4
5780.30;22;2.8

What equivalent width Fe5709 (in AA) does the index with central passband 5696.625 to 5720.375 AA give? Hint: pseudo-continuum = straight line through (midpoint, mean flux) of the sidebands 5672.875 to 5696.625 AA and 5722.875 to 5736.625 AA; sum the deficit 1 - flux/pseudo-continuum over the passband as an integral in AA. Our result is 1.34 AA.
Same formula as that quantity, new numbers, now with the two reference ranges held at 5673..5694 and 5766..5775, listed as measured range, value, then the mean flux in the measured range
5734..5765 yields 1.5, 19.2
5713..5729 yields -0.6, 20.6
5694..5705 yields -0.5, 20.4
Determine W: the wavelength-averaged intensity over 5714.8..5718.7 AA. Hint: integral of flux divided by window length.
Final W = 20.3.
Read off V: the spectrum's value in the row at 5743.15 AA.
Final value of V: 17.6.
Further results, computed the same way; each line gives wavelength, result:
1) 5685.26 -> 21.1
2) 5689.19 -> 14.9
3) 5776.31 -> 19.4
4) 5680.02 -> 21.4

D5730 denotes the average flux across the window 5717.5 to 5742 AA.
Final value 20.9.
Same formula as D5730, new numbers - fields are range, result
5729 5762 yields 19.6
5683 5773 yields 19.6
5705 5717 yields 18.4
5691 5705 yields 20.3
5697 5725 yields 19.6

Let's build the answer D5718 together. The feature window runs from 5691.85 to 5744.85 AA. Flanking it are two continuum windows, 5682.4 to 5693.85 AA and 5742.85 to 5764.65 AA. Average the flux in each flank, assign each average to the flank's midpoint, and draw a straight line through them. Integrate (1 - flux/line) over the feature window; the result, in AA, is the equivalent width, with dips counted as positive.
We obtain -4.03 AA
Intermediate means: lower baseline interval 18.7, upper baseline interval 18.6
